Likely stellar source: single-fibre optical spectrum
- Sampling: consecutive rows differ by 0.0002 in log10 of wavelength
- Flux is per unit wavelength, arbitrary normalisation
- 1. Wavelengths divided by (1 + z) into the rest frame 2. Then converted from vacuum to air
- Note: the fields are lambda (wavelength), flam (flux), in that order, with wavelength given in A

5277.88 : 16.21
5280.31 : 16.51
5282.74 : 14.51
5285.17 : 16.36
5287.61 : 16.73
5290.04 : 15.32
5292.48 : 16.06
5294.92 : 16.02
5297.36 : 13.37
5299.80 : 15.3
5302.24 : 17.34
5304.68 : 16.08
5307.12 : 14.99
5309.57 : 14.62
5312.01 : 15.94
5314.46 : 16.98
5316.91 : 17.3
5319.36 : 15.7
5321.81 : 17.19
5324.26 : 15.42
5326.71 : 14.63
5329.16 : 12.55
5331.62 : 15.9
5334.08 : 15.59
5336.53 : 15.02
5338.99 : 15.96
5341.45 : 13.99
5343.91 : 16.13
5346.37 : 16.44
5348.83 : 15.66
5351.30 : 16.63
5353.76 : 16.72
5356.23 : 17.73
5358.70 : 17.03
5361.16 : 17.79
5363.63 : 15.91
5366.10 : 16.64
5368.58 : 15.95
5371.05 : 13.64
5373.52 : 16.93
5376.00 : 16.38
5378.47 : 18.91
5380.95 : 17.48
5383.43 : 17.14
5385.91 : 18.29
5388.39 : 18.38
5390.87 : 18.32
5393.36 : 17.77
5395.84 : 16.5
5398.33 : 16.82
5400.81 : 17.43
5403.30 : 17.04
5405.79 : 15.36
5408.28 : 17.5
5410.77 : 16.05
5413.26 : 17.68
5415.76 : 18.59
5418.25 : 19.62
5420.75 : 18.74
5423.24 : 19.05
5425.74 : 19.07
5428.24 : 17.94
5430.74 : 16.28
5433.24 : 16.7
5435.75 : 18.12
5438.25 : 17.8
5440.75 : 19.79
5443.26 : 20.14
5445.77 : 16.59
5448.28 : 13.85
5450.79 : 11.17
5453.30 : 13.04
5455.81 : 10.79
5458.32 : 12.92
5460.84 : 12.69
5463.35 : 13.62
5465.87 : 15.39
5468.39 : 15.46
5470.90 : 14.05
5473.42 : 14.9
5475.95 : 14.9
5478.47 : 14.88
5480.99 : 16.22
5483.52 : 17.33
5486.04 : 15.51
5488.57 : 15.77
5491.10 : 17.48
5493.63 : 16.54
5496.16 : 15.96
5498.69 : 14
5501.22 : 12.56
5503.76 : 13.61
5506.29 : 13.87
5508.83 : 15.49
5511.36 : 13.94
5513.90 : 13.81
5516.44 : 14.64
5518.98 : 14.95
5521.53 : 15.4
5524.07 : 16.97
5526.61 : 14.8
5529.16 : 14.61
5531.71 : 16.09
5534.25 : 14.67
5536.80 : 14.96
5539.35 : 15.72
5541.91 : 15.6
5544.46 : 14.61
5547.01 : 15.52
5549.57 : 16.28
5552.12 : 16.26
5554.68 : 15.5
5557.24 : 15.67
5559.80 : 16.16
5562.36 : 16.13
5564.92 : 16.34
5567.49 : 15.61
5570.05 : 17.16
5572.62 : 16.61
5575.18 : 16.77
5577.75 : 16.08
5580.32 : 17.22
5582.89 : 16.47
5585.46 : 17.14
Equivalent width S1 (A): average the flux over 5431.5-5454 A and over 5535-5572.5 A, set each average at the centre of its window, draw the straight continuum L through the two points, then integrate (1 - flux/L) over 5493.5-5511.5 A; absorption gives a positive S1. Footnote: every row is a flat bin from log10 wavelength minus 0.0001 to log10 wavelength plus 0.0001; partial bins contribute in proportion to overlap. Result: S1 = 1.9 A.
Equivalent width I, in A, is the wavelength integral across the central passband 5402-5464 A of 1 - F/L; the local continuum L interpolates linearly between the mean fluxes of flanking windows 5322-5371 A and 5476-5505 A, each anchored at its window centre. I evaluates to -3.3 A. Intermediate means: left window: 15.9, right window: 15.4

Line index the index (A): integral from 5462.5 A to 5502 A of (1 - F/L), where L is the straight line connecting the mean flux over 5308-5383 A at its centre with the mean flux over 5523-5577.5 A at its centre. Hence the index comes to 1.4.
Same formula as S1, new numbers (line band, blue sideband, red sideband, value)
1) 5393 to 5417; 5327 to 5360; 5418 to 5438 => 0.6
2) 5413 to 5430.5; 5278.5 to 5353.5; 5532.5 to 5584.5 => -3.1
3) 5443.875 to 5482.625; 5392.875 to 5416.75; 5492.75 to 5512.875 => 3.3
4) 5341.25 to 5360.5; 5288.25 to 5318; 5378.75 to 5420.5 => 0.2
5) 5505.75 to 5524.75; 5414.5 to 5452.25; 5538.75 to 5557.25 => 1.5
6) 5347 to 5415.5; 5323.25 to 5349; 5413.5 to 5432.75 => -0.6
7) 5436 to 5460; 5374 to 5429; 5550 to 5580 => 2.9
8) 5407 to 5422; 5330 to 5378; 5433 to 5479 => -2.5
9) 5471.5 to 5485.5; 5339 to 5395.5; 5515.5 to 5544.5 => 0.2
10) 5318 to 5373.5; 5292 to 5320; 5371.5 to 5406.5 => 2.2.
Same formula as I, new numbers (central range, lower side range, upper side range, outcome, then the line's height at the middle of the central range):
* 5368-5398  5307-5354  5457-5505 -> -3.4 A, 15.4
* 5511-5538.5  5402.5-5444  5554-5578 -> 2.8 A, 16.7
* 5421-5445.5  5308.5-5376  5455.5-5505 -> -5.0 A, 15.2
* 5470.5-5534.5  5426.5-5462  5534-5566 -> 2.1 A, 15.6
